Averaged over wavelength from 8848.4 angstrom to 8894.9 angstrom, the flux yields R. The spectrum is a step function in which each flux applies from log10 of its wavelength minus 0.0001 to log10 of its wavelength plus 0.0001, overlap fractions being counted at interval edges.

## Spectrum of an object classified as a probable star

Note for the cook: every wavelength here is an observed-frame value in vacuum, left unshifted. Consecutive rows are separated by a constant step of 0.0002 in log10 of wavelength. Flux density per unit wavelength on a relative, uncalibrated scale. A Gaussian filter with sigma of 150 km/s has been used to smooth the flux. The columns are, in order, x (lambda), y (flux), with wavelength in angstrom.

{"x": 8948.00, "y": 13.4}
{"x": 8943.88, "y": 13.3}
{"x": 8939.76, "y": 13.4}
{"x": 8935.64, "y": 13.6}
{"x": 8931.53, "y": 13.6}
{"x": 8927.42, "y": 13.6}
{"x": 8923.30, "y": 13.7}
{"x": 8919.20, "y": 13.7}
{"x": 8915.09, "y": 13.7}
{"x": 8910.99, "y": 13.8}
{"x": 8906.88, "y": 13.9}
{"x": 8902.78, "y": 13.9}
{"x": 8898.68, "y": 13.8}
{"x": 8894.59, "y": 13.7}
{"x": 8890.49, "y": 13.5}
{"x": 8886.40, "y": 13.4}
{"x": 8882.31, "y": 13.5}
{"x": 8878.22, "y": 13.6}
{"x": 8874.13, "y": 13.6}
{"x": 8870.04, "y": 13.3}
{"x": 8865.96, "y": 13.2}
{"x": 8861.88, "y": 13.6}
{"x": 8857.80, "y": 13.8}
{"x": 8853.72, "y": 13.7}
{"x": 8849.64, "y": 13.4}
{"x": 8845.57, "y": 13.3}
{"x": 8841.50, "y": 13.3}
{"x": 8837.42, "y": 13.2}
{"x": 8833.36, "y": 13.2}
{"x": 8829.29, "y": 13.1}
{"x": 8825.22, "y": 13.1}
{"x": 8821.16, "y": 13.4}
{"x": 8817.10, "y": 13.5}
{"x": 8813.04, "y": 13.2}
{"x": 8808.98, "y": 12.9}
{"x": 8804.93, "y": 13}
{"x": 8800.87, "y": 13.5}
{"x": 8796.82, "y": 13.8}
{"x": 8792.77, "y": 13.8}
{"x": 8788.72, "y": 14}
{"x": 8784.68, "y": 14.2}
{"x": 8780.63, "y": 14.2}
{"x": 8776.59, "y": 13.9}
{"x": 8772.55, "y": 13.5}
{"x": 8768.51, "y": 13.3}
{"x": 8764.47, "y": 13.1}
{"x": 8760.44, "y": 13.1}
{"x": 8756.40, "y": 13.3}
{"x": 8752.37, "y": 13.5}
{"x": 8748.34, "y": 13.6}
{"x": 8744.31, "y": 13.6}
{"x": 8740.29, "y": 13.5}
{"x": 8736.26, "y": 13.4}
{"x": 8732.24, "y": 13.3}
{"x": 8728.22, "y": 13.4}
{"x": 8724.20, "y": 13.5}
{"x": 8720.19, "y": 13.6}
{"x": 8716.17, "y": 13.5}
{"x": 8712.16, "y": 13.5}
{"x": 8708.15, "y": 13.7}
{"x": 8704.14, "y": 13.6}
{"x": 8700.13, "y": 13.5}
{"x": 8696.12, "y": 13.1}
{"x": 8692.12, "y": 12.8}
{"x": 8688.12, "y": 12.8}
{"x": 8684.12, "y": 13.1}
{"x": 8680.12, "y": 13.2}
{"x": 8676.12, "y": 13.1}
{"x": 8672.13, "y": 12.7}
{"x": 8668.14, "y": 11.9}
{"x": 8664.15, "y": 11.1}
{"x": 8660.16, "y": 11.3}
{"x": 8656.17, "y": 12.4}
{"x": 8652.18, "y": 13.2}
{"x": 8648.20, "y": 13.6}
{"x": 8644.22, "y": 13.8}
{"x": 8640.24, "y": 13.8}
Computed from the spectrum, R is 13.5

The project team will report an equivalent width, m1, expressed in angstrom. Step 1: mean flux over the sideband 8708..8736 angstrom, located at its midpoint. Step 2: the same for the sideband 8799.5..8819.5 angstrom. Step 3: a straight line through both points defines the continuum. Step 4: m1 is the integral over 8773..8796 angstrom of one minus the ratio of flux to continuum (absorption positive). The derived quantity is -1.2 angstrom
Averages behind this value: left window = 13.5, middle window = 14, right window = 13.2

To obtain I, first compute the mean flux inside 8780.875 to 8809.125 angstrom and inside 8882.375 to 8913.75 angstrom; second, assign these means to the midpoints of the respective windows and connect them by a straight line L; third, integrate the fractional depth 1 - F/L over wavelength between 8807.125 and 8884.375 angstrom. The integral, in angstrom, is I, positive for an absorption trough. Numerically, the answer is 1.9 angstrom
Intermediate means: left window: 13.7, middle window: 13.4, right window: 13.7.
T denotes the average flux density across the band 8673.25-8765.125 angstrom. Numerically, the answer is 13.3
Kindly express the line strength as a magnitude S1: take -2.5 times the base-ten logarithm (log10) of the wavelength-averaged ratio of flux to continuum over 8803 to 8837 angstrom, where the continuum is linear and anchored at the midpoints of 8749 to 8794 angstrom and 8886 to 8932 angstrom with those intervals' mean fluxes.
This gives 0.038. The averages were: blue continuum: 13.6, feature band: 13.2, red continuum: 13.7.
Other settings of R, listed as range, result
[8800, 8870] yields 13.3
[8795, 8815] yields 13.3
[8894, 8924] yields 13.8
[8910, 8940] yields 13.6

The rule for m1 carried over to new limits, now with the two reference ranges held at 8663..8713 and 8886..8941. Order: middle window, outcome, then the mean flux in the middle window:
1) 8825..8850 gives 0.38 angstrom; 13.2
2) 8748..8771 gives -0.21 angstrom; 13.3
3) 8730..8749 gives -0.51 angstrom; 13.5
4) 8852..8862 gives -0.17 angstrom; 13.7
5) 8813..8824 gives -0.01 angstrom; 13.4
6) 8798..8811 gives 0.14 angstrom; 13.2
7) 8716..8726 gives -0.37 angstrom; 13.5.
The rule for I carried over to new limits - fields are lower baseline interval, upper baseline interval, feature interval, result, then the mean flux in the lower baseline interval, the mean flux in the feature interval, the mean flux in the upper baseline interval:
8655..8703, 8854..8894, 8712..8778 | -2.7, 12.6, 13.4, 13.5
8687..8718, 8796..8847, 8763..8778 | -0.2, 13.3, 13.4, 13.3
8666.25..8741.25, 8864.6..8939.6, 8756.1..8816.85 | -0.6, 13.2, 13.5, 13.6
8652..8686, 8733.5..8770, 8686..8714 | -1.1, 12.4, 13.3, 13.4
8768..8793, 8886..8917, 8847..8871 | 0.5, 13.9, 13.5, 13.7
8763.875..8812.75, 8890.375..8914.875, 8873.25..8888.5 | 0.3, 13.6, 13.5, 13.8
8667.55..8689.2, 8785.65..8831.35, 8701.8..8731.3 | -1.2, 12.9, 13.5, 13.4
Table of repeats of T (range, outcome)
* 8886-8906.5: 13.7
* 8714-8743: 13.5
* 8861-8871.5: 13.4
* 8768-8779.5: 13.7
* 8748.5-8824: 13.5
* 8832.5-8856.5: 13.4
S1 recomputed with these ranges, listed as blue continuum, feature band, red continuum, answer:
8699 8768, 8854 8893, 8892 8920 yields 0.017 mag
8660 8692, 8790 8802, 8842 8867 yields -0.046 mag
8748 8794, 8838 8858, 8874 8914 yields 0.017 mag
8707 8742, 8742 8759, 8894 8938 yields 0.003 mag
